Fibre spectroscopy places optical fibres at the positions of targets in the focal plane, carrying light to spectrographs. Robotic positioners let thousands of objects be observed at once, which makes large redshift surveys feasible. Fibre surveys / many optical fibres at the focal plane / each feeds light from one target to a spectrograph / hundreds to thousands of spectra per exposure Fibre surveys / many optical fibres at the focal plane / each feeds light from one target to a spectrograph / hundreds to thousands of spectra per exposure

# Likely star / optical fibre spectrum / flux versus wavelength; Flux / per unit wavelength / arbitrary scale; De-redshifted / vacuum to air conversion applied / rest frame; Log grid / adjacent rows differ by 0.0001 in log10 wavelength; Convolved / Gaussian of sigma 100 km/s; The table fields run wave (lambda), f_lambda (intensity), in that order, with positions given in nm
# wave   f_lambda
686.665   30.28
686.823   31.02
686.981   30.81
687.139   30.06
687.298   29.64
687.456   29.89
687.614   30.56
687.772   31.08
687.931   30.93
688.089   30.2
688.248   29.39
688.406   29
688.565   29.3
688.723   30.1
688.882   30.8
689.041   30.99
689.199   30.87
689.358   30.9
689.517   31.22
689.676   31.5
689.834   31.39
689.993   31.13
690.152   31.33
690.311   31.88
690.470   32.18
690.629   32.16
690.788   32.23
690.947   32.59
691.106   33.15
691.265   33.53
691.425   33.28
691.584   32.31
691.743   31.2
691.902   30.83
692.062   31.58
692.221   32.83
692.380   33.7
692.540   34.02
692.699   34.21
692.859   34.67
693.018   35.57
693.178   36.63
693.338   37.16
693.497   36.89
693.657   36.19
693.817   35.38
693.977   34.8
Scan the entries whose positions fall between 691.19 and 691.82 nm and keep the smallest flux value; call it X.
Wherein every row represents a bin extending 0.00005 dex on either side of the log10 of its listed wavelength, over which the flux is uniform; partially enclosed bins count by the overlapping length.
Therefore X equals 31.2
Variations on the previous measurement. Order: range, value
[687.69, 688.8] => 29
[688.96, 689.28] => 30.87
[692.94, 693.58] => 35.57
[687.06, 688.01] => 29.64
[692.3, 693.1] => 33.7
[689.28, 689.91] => 30.9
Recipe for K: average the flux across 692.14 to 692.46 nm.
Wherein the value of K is 33.3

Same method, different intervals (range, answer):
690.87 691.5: 33.1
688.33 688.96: 29.8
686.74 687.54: 30.3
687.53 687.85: 30.9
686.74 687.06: 30.9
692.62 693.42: 35.7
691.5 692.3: 31.8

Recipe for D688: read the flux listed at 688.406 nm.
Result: 29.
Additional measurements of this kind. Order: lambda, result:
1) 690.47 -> 32.18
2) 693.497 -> 36.89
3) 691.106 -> 33.15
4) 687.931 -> 30.93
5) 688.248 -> 29.39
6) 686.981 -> 30.81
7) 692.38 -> 33.7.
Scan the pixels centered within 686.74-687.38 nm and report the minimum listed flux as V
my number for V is 29.64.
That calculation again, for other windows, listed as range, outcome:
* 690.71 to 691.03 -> 32.23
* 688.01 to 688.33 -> 29.39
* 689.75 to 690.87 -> 31.13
